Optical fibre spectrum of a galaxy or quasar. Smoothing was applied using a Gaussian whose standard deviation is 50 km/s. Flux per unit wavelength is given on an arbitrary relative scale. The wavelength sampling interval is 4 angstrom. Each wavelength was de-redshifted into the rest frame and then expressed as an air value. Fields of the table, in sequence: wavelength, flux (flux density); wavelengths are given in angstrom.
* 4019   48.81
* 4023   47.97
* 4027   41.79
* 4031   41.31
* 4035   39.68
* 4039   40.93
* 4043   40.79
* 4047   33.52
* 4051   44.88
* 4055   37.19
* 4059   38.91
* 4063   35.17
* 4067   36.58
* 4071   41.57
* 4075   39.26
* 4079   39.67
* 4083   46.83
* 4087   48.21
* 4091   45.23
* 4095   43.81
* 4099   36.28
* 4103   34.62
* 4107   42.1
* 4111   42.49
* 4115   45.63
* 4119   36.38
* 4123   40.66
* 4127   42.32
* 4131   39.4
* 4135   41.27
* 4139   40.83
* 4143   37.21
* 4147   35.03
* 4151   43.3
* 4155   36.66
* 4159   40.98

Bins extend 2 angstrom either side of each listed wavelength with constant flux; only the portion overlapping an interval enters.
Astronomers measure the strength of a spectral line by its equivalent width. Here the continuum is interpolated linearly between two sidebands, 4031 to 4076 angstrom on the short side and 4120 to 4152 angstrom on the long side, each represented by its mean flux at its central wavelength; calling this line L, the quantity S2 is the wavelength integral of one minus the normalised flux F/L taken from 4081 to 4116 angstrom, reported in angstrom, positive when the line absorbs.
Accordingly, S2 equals -2.9 angstrom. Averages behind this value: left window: 39.1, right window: 39.8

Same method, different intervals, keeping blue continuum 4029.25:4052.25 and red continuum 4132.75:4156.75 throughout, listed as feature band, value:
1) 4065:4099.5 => -2.21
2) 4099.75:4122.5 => -0.39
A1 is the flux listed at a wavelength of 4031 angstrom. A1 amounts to 41.31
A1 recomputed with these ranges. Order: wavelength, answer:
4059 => 38.91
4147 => 35.03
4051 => 44.88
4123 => 40.66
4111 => 42.49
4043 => 40.79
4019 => 48.81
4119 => 36.38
